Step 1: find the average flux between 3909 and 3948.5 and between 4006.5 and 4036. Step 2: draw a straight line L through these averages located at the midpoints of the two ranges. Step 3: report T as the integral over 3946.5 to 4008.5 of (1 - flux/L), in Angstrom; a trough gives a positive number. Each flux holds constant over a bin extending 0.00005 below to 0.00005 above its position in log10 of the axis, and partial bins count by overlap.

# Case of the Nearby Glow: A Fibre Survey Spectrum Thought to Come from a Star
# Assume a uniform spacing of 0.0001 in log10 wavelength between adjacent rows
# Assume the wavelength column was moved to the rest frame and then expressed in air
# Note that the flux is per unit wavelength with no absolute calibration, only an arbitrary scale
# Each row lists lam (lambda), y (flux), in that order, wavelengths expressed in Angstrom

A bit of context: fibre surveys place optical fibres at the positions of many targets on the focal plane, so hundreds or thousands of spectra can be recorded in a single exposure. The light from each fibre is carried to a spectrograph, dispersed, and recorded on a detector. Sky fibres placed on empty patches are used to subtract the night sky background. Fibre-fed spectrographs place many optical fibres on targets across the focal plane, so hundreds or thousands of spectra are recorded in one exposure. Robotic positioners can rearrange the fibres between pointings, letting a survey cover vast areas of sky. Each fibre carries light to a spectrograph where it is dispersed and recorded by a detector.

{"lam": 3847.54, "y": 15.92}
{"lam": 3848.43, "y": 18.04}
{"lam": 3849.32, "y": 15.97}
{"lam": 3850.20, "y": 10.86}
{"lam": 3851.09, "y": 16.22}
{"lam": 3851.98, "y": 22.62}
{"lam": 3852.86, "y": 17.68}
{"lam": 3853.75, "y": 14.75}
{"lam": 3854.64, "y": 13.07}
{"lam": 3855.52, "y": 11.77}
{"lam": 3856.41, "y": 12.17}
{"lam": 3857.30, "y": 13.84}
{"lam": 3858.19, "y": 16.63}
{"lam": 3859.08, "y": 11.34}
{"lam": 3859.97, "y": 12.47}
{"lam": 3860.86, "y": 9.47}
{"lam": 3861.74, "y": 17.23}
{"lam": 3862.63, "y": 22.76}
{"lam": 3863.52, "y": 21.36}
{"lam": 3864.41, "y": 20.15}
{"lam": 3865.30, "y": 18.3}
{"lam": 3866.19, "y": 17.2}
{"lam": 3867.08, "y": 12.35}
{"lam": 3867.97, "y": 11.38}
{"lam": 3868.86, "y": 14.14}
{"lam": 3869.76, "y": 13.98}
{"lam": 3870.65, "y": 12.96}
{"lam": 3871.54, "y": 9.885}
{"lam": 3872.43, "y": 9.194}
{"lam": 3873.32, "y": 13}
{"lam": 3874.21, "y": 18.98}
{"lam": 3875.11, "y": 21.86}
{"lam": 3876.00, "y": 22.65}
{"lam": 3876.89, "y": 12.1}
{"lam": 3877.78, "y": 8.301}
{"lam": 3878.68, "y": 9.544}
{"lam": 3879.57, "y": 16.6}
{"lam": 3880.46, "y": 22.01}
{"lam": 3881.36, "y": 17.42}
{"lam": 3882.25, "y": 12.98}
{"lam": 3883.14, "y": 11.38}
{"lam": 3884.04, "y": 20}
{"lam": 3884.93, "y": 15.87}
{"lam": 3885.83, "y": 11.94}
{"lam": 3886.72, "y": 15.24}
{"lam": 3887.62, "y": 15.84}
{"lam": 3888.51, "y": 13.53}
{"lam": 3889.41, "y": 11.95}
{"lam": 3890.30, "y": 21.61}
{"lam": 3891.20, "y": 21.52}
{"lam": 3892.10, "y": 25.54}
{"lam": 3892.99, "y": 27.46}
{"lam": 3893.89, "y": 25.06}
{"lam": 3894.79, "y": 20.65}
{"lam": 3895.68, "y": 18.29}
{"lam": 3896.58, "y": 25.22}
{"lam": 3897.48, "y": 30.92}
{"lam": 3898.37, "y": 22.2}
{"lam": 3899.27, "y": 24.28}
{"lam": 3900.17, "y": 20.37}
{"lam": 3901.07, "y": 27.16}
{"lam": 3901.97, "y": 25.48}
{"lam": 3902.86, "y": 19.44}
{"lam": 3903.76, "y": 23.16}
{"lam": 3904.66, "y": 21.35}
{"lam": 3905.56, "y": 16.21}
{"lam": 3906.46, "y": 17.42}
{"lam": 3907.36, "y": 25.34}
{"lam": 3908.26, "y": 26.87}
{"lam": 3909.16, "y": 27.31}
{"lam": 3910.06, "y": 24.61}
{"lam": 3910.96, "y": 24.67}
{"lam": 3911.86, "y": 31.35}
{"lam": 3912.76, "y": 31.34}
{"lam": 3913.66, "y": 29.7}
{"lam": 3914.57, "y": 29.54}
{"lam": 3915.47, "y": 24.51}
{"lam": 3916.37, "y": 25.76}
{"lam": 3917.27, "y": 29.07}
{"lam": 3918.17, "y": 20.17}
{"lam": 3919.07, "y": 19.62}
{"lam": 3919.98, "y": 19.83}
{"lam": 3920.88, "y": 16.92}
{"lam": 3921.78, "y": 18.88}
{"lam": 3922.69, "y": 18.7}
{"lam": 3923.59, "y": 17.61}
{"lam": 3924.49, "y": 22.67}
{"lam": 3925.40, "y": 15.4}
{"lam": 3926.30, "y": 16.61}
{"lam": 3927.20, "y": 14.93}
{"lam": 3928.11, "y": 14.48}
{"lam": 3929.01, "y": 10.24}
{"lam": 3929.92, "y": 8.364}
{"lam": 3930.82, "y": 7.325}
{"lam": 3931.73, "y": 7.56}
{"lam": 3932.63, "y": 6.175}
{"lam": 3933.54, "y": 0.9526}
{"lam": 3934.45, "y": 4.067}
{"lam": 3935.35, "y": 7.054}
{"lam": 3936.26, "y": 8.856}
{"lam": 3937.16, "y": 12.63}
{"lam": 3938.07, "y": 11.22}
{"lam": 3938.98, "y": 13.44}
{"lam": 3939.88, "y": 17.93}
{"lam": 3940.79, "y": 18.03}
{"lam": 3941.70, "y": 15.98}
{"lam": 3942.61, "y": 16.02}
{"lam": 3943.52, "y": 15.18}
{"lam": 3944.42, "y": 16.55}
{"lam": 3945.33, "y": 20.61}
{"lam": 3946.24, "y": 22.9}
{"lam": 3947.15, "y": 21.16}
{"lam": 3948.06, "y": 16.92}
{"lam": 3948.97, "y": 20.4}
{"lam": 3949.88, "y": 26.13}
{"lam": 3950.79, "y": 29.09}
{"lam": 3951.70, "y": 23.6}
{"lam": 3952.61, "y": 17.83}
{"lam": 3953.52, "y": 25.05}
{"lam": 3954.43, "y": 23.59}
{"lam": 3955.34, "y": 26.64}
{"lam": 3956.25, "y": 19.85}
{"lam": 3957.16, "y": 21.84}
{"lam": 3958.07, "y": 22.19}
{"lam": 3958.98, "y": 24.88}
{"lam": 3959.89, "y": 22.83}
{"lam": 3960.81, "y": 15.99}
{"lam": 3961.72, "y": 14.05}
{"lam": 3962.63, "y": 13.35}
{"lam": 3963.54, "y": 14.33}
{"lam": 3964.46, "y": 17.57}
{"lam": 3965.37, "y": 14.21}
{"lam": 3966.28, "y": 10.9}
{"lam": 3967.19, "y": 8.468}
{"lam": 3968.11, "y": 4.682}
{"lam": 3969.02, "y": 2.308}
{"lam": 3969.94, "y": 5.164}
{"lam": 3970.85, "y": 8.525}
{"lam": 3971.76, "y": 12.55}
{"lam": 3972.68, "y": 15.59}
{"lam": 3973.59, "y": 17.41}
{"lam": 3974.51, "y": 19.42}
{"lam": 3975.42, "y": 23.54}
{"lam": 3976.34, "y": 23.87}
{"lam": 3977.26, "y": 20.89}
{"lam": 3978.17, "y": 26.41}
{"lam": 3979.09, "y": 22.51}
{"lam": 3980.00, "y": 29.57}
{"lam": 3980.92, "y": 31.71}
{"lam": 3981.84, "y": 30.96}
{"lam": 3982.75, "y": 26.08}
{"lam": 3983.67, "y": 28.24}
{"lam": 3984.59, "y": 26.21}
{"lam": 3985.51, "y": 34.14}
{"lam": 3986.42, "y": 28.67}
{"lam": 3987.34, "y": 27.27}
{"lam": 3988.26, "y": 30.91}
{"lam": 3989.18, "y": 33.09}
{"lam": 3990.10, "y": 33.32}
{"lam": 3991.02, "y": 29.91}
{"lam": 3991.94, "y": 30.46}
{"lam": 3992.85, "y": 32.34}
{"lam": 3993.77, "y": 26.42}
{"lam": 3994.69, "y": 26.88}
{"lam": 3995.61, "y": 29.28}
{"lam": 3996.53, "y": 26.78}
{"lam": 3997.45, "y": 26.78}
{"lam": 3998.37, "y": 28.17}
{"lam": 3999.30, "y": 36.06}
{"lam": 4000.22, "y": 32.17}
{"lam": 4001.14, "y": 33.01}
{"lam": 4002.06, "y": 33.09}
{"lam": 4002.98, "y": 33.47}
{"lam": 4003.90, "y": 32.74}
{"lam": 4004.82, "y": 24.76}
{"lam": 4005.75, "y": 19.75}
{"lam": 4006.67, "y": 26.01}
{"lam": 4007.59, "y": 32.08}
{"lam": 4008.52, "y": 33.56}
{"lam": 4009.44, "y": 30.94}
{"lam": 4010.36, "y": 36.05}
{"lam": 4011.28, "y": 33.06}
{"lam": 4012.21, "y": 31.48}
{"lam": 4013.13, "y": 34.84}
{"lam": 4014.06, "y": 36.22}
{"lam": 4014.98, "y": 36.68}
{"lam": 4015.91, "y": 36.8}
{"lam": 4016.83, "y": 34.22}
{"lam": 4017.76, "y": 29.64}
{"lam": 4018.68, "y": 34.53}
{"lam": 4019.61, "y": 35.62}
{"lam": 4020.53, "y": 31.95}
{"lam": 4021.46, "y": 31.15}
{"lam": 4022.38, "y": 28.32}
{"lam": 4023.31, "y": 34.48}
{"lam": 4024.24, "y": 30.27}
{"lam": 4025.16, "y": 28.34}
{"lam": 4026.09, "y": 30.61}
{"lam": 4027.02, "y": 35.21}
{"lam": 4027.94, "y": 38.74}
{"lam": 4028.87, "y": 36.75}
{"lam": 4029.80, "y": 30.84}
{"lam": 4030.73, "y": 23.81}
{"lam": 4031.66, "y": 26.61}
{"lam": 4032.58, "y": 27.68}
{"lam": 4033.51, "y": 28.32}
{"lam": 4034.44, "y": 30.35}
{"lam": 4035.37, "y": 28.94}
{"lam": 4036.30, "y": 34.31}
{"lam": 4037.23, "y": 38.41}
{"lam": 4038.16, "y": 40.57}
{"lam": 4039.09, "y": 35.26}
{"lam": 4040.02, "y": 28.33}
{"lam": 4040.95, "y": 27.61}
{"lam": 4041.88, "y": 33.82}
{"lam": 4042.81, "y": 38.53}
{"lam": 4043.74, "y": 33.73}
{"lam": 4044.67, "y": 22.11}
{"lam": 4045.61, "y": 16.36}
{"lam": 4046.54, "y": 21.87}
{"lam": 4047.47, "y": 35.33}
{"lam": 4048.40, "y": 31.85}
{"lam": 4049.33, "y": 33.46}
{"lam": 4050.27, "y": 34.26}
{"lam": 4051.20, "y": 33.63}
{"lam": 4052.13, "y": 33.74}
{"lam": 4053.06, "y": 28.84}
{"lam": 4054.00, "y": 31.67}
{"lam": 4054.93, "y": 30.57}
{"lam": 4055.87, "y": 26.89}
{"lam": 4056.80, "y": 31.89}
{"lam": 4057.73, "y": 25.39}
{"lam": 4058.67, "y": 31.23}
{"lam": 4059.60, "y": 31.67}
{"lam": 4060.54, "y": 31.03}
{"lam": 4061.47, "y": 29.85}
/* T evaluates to 4.3 Angstrom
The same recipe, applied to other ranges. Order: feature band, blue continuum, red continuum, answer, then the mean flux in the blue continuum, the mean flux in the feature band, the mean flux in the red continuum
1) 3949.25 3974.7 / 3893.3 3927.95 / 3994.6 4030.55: 9.44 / 22.8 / 17.1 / 31.8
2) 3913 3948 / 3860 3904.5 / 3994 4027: 9.91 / 17.9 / 16.3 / 31.4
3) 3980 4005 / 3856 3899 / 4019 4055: -2.61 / 16.8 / 30.2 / 31.4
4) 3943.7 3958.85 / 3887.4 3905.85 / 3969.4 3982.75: -0.74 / 21.9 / 22.1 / 20.7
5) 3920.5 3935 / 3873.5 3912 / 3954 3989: 5.54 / 20.1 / 12.5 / 20.3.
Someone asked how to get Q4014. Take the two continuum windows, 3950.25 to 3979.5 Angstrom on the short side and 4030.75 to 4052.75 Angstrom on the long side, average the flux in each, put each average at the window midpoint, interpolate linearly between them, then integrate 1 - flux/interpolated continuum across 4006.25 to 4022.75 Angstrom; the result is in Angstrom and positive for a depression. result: -4.2 Angstrom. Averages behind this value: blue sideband 17.8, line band 33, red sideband 30.9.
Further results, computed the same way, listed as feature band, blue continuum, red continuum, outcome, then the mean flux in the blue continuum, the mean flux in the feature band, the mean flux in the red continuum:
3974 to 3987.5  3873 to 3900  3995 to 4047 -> 0.44 Angstrom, 18.5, 26.6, 31.3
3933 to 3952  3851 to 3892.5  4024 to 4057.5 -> 5.31 Angstrom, 15.6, 16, 31.1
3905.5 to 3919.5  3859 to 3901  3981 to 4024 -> -2.99 Angstrom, 17.4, 25.5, 31.1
